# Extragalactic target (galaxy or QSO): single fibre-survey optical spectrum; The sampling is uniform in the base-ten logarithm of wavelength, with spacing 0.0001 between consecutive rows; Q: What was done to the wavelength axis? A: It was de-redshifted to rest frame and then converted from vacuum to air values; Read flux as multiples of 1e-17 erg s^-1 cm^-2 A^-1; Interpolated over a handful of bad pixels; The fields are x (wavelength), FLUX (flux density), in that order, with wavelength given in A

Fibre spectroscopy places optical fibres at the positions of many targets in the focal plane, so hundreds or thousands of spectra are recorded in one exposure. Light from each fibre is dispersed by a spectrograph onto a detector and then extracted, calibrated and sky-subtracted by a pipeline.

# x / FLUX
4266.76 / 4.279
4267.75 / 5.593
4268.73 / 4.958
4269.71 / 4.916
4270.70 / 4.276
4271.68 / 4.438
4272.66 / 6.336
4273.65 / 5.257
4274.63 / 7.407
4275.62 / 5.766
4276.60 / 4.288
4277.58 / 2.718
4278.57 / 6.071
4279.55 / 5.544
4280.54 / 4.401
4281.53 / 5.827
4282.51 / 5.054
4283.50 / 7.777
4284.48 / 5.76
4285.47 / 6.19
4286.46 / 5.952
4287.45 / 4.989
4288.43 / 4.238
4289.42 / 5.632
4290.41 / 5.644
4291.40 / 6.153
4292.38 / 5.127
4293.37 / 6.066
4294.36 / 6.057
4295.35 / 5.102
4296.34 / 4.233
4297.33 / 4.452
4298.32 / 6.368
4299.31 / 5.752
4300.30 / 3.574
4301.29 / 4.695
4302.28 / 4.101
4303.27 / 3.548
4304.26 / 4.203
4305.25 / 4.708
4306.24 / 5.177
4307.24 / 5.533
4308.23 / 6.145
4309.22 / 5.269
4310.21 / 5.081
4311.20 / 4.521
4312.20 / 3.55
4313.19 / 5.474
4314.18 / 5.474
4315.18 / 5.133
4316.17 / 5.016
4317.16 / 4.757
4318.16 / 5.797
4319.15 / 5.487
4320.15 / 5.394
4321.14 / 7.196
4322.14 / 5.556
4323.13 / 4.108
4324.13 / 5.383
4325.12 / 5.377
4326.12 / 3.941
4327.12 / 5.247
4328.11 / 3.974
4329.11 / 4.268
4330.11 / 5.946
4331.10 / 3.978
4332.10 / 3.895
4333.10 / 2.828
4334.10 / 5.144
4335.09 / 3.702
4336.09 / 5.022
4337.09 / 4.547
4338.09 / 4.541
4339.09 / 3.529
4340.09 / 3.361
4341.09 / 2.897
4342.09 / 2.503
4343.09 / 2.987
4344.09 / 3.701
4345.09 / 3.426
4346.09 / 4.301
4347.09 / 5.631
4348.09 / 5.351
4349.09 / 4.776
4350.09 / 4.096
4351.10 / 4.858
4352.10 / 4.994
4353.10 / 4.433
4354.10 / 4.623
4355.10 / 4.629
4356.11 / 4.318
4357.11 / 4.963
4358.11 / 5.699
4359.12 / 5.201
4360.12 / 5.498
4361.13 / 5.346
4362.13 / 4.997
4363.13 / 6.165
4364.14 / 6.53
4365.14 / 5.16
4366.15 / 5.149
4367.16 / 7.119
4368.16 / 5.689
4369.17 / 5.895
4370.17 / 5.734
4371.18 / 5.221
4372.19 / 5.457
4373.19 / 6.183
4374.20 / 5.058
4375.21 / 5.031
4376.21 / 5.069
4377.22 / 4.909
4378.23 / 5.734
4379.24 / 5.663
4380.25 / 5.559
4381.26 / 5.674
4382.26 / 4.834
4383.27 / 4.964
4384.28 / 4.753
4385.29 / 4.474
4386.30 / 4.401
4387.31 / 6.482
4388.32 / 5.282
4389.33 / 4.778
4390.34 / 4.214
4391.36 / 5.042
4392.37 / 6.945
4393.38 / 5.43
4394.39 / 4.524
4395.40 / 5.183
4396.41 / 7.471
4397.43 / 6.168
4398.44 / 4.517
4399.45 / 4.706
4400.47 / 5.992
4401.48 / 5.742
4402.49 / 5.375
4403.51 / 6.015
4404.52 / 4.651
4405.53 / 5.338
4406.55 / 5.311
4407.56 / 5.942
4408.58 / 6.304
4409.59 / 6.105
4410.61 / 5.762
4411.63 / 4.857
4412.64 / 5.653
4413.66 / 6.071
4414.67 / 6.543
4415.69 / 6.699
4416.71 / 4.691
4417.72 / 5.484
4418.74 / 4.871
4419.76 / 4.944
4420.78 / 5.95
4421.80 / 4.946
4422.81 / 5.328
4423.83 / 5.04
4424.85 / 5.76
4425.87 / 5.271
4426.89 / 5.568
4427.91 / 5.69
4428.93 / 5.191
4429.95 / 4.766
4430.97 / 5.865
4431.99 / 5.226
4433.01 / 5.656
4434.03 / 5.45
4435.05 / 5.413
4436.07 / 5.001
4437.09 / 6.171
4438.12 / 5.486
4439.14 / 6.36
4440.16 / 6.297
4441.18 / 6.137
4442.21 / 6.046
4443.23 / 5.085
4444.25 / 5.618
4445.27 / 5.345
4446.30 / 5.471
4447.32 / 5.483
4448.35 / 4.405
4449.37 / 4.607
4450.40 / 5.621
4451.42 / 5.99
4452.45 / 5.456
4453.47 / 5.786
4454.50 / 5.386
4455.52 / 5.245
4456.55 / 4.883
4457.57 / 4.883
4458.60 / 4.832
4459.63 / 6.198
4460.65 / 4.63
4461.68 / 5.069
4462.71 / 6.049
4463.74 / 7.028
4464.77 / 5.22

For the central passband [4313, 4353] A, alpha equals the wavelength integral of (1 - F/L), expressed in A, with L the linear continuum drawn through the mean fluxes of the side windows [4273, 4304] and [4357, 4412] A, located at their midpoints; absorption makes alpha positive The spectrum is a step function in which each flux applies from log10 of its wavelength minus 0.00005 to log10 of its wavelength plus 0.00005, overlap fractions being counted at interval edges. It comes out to 5.8 A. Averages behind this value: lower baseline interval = 5.28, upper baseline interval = 5.46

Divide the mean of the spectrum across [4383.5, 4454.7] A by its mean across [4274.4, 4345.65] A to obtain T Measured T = 1.1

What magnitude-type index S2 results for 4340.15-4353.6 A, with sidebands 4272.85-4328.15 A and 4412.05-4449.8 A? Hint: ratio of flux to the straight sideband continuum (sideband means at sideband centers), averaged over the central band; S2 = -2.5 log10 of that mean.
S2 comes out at 0.28 mag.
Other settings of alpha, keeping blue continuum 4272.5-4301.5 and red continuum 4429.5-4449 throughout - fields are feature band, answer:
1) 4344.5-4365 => 1.8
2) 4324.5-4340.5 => 3.2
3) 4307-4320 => 0.6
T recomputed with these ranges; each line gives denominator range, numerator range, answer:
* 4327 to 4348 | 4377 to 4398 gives 1.32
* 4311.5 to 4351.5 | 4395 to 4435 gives 1.22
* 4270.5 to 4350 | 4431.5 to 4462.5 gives 1.11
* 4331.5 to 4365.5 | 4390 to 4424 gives 1.23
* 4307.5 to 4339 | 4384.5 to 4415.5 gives 1.13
